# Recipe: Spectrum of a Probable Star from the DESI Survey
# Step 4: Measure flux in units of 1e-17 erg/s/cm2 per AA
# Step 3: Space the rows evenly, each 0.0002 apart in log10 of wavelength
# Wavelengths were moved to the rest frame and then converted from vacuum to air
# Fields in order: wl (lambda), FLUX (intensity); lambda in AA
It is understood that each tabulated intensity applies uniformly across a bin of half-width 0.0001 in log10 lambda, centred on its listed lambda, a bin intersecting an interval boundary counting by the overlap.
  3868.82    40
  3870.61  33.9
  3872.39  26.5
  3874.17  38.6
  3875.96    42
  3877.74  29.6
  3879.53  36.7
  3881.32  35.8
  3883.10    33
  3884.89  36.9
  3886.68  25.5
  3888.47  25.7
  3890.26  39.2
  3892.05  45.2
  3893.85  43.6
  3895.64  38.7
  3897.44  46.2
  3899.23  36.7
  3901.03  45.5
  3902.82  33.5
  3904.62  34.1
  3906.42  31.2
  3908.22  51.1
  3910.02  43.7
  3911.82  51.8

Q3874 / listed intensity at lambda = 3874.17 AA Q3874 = 38.6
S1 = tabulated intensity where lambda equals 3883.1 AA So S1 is 33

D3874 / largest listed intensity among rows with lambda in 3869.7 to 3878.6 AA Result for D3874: 42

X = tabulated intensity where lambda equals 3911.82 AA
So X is 51.8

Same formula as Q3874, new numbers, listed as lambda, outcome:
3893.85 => 43.6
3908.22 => 51.1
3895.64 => 38.7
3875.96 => 42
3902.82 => 33.5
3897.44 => 46.2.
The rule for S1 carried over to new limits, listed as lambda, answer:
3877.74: 29.6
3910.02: 43.7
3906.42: 31.2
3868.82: 40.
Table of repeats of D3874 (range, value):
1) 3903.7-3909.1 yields 51.1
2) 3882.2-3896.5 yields 45.2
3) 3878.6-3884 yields 36.7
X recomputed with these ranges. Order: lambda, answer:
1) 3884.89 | 36.9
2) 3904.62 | 34.1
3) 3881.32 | 35.8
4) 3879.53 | 36.7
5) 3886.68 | 25.5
